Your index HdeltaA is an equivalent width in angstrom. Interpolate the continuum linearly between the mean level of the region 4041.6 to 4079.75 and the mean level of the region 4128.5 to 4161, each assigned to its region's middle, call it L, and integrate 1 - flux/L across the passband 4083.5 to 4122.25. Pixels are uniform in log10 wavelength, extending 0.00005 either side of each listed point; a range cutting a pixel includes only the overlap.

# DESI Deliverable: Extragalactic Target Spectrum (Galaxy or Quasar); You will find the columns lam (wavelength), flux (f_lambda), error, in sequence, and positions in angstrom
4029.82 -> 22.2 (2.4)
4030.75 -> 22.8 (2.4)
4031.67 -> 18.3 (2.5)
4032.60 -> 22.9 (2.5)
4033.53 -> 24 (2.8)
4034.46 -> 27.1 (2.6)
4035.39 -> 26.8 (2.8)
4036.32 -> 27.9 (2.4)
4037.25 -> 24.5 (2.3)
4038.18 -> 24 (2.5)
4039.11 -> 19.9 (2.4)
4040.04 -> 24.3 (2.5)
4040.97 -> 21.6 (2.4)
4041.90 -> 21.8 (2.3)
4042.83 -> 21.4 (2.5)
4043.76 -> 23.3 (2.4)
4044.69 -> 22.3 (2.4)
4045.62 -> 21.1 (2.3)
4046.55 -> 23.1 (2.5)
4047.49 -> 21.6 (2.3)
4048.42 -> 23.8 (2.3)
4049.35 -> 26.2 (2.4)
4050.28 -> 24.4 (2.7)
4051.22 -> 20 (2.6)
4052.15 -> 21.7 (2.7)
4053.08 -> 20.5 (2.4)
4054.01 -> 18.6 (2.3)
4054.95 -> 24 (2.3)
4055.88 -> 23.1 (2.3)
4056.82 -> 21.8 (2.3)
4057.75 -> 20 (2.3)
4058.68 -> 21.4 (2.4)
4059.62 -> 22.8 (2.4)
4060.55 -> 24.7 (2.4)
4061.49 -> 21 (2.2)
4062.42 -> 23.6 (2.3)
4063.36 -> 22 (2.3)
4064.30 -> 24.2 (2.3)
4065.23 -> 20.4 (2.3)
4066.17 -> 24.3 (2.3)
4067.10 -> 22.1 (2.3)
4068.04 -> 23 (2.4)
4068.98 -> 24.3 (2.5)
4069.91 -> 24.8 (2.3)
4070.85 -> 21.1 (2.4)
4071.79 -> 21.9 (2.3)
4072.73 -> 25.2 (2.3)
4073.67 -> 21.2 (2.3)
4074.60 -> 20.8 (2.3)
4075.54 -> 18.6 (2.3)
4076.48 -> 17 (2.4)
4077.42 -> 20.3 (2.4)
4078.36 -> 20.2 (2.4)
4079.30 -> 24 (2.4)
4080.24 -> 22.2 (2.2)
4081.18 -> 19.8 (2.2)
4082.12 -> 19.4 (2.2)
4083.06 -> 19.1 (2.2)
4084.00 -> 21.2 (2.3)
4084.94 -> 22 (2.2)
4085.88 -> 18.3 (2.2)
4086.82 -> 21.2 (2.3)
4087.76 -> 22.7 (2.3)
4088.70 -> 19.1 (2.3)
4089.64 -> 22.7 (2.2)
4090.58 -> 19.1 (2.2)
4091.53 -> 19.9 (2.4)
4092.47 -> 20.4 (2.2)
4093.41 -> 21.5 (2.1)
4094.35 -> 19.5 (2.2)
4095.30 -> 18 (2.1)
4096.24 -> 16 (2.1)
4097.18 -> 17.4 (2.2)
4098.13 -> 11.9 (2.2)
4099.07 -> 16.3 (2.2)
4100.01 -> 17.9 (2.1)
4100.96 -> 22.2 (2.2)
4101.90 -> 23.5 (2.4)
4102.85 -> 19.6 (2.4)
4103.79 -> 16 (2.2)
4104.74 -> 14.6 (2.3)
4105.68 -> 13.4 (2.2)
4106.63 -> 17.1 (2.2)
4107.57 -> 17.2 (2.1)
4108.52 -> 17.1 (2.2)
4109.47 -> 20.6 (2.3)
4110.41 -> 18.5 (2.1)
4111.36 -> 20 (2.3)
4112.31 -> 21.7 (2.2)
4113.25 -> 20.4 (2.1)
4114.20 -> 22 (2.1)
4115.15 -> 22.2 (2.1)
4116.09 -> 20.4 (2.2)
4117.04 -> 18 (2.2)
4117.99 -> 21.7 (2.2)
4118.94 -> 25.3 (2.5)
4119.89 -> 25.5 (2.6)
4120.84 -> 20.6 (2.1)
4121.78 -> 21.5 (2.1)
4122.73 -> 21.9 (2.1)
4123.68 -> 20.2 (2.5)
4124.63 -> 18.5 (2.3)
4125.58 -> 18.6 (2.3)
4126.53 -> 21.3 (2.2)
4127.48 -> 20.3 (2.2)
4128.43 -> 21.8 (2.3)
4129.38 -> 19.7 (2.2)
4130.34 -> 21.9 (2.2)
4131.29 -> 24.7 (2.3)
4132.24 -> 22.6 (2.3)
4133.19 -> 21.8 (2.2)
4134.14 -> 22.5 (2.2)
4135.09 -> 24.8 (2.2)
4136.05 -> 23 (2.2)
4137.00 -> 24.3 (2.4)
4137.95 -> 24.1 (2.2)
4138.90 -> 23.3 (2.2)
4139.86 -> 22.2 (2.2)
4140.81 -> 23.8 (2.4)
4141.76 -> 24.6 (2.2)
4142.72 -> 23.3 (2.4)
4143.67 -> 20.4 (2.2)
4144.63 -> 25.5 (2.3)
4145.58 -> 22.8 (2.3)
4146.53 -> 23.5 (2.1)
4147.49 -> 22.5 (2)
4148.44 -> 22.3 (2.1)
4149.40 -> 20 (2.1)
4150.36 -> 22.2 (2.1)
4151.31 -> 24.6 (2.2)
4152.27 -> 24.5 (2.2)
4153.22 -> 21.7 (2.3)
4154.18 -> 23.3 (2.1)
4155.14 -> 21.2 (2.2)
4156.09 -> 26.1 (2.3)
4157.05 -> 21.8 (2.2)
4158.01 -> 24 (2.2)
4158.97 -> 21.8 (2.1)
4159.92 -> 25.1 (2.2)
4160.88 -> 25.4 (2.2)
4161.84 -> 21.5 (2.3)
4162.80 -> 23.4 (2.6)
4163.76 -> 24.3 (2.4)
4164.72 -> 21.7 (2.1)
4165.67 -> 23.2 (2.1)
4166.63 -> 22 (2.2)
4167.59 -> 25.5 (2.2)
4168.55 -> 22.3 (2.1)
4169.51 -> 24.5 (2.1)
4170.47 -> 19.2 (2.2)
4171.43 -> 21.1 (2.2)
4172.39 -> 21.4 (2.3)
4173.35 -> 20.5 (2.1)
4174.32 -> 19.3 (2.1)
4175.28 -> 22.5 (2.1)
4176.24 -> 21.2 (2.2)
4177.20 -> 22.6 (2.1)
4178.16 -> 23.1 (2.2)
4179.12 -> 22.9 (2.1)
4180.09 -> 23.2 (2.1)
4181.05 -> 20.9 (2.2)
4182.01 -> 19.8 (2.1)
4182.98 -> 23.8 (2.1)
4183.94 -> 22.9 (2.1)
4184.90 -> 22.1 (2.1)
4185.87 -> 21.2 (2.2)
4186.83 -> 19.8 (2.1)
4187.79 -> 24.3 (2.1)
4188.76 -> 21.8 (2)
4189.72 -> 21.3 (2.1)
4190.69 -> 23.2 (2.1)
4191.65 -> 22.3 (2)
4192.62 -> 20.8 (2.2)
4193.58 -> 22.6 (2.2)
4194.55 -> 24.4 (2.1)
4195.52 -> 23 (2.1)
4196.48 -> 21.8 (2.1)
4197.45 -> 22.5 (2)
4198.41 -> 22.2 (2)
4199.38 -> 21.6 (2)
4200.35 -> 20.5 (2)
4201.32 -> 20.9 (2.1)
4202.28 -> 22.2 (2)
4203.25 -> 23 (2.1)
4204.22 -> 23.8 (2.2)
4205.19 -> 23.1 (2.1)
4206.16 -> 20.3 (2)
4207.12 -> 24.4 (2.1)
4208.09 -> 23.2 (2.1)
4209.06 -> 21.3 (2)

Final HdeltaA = 5.1 angstrom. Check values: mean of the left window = 22.1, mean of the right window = 23.1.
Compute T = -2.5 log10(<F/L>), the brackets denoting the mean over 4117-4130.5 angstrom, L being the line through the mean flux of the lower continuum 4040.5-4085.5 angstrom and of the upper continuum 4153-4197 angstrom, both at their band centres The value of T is 0.05 mag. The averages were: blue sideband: 21.9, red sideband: 22.4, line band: 21.2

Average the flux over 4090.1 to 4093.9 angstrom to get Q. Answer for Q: 20.2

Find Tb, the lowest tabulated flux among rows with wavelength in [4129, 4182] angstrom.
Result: 19.2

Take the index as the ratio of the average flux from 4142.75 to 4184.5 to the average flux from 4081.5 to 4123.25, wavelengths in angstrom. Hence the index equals 1.1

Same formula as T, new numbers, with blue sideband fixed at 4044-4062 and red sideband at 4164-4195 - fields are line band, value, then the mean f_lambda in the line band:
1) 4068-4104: 0.101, 20.2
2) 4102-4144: 0.059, 21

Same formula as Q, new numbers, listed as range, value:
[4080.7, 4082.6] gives 19.6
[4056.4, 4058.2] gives 20.9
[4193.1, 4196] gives 23.3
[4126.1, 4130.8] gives 21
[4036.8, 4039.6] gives 22.8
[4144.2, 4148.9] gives 23.3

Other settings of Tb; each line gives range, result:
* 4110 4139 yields 18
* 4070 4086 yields 17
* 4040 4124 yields 11.9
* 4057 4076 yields 18.6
